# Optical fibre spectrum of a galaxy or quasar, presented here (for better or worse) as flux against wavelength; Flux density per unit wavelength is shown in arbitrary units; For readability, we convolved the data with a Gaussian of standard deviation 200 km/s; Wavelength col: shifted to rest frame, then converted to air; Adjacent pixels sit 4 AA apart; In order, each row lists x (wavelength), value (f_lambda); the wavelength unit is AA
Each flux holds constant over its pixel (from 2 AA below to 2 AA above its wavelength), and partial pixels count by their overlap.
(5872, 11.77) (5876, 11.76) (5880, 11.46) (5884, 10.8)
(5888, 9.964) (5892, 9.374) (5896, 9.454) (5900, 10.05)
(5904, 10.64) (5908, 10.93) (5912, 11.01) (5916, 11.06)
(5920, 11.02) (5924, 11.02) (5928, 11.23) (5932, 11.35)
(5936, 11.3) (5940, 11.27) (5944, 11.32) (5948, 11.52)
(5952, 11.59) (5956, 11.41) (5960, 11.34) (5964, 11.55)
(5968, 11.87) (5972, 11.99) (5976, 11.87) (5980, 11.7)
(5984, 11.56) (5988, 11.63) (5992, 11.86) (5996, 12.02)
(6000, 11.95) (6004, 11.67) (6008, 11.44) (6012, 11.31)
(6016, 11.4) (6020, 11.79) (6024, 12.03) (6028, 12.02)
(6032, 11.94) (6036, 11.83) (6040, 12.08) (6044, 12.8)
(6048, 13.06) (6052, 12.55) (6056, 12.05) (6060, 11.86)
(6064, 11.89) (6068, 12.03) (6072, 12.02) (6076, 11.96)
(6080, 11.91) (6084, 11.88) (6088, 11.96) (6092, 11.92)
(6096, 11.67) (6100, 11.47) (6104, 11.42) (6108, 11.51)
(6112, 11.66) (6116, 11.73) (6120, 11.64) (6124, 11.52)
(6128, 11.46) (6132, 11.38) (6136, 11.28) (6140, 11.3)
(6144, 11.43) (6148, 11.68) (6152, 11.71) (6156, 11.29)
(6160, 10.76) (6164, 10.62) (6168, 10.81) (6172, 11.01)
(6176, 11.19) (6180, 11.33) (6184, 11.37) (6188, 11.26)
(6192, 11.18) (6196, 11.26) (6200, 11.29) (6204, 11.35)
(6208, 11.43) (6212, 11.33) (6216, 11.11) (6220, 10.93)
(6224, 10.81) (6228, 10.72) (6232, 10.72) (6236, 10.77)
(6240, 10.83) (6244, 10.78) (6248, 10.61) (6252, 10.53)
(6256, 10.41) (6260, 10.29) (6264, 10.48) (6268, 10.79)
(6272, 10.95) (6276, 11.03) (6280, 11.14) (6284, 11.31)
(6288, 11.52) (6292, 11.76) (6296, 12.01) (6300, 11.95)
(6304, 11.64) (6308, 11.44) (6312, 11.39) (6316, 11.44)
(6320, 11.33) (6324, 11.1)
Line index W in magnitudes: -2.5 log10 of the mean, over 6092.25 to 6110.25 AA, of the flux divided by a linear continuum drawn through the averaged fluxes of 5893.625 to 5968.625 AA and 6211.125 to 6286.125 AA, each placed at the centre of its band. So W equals -0.06 mag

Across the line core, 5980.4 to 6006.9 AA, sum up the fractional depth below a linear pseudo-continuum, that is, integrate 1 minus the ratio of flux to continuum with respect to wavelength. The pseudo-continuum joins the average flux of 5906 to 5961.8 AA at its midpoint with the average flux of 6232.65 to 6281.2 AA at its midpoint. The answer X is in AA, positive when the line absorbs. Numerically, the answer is -1.5 AA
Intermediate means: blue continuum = 11.2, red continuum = 10.7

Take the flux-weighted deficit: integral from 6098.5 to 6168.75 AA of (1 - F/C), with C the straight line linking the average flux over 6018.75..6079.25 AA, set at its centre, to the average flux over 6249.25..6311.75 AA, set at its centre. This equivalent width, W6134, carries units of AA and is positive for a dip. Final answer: 2.3 AA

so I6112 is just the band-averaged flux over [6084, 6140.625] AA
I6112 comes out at 11.6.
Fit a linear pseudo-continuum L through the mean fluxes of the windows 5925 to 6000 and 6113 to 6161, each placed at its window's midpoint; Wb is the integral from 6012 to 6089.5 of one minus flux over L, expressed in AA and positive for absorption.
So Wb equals -3.52 AA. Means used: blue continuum 11.6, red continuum 11.5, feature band 12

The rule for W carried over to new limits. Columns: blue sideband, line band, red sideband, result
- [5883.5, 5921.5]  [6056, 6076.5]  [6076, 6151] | -0.06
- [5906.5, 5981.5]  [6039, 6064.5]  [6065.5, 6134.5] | -0.07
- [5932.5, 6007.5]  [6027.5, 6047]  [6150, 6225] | -0.06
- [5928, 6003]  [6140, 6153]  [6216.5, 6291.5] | -0.04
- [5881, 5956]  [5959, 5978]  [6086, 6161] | -0.07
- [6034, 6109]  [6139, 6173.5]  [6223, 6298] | 0.03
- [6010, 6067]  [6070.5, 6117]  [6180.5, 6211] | 0.00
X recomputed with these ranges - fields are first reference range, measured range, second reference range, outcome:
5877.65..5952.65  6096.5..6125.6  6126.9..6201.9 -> -1.08 AA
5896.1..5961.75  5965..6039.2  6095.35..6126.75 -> -3.27 AA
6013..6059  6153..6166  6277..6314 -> 0.99 AA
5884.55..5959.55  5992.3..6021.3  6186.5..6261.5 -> -2.07 AA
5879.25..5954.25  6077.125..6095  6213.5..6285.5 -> -1.79 AA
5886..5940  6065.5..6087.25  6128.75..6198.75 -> -1.82 AA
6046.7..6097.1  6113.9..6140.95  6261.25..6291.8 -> 0.69 AA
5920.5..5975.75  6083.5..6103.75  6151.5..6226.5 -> -0.86 AA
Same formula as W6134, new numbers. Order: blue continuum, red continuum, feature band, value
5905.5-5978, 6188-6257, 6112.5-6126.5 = -0.7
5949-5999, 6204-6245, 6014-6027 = -0.2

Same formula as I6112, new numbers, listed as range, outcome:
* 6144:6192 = 11.2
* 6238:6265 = 10.6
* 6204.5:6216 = 11.3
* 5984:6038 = 11.8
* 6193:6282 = 10.9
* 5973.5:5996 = 11.8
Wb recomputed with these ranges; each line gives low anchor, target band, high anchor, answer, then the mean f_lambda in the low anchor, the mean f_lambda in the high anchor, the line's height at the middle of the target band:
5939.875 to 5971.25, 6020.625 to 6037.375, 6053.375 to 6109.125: -0.3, 11.5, 11.8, 11.7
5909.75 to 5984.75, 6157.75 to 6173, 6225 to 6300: 0.4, 11.4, 11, 11.1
